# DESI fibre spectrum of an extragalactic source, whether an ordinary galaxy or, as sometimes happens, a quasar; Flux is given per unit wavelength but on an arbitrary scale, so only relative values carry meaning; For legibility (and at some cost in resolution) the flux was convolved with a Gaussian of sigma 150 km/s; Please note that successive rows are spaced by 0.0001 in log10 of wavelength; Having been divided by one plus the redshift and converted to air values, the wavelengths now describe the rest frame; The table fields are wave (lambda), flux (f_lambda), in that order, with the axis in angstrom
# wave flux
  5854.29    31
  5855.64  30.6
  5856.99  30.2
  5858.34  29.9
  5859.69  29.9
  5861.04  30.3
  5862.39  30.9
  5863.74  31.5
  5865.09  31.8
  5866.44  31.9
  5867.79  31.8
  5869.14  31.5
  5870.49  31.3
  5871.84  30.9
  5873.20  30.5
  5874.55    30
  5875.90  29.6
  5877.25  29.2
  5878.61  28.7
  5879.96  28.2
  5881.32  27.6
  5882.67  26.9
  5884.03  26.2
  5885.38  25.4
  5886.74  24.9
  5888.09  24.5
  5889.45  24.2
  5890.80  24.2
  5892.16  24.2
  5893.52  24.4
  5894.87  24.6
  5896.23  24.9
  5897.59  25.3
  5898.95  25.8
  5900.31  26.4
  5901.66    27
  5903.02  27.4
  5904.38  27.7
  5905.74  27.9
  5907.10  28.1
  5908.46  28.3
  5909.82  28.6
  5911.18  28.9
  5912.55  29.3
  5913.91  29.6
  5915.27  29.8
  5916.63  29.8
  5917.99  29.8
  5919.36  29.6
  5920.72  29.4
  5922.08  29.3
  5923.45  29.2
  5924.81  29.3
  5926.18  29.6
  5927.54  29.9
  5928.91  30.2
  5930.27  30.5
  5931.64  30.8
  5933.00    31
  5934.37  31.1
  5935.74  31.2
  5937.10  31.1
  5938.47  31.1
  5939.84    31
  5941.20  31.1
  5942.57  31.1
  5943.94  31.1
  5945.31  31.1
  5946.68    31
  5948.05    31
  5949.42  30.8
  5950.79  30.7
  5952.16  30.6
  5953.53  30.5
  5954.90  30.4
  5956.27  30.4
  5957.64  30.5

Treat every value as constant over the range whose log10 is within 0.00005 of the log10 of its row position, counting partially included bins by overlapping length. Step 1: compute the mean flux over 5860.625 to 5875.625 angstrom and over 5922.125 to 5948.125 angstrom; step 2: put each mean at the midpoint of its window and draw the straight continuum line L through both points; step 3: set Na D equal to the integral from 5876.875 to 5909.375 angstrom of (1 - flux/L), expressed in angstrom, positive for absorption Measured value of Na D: 4.83 angstrom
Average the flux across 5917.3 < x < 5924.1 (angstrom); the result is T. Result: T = 29.4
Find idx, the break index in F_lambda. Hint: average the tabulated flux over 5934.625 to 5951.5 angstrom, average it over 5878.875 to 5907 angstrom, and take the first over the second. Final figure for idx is 1.19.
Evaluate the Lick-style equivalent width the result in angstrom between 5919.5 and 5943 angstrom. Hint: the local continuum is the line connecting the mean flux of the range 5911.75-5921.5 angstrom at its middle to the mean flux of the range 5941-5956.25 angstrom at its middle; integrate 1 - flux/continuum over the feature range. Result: -0.2 angstrom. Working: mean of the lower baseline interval 29.6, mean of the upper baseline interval 30.8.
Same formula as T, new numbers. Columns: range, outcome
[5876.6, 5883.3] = 28.1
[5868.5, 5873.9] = 31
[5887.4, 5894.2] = 24.3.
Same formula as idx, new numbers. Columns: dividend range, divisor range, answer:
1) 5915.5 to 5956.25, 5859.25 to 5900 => 1.09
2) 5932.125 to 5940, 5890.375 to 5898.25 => 1.26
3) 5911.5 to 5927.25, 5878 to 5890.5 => 1.13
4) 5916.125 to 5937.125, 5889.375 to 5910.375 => 1.15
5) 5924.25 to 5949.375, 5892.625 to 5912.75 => 1.14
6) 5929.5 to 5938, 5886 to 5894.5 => 1.27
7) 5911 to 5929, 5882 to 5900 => 1.18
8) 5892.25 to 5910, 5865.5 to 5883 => 0.89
